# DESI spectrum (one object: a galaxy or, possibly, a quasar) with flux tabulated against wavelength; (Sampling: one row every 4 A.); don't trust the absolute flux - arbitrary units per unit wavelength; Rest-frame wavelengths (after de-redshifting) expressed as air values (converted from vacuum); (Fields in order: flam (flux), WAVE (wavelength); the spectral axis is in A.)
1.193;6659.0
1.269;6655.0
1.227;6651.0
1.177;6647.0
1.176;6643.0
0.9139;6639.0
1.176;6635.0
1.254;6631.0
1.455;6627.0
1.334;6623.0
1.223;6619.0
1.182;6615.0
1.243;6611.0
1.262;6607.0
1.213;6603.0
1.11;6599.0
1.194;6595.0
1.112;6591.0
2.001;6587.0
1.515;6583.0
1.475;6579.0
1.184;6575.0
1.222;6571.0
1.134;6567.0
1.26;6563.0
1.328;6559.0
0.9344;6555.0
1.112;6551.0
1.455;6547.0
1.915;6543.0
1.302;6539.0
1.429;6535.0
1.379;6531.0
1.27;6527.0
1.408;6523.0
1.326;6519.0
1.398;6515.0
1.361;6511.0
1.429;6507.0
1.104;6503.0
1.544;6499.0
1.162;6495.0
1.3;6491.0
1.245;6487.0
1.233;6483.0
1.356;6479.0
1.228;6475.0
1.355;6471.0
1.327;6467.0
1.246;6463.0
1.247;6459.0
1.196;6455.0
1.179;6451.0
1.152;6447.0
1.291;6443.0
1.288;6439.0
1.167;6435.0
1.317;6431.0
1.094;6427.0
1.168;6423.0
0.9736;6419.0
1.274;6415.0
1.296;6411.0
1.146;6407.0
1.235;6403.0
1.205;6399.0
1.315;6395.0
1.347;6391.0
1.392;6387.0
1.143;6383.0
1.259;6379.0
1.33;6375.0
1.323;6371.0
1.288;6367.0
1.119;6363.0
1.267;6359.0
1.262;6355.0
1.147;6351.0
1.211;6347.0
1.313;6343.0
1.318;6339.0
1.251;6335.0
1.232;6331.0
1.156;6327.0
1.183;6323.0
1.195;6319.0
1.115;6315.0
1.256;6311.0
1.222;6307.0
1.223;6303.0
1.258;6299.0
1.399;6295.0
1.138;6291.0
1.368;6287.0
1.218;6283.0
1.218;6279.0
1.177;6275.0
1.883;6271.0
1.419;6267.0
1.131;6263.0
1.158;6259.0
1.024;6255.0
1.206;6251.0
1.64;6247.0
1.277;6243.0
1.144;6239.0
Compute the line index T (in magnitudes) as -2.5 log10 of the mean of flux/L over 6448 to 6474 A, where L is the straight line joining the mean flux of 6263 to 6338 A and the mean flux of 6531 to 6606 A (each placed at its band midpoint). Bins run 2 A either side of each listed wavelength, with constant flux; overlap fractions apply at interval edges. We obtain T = 0.04 mag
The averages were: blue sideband 1.27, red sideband 1.33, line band 1.25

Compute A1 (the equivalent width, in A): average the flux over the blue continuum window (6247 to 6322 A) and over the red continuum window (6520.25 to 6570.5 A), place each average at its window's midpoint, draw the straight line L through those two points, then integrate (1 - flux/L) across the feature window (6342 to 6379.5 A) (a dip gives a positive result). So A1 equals 1.0 A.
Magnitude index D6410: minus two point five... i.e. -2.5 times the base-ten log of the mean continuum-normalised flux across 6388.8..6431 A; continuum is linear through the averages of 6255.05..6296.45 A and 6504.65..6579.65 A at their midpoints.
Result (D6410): 0.09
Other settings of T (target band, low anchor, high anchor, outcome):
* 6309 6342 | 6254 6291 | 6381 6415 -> 0.05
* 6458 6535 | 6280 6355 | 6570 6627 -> -0.03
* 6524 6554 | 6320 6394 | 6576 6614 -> -0.06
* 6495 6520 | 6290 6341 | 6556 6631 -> -0.06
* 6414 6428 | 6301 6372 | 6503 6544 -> 0.16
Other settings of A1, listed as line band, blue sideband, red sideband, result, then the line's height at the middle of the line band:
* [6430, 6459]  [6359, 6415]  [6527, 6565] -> 1.5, 1.29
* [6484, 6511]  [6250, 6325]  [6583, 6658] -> -0.9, 1.26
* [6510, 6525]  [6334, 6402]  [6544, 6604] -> -1.0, 1.29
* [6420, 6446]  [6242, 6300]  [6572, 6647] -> 1.6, 1.29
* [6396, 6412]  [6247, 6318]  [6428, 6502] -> 0.6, 1.27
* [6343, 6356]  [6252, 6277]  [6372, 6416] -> 0.6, 1.28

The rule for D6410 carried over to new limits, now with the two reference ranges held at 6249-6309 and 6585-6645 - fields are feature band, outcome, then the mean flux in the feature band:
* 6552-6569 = 0.088 mag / 1.16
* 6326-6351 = 0.021 mag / 1.24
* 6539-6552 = -0.185 mag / 1.49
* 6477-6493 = -0.019 mag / 1.28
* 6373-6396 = -0.027 mag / 1.3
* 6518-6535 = -0.080 mag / 1.36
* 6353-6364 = 0.036 mag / 1.22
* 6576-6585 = -0.162 mag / 1.46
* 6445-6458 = 0.073 mag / 1.18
